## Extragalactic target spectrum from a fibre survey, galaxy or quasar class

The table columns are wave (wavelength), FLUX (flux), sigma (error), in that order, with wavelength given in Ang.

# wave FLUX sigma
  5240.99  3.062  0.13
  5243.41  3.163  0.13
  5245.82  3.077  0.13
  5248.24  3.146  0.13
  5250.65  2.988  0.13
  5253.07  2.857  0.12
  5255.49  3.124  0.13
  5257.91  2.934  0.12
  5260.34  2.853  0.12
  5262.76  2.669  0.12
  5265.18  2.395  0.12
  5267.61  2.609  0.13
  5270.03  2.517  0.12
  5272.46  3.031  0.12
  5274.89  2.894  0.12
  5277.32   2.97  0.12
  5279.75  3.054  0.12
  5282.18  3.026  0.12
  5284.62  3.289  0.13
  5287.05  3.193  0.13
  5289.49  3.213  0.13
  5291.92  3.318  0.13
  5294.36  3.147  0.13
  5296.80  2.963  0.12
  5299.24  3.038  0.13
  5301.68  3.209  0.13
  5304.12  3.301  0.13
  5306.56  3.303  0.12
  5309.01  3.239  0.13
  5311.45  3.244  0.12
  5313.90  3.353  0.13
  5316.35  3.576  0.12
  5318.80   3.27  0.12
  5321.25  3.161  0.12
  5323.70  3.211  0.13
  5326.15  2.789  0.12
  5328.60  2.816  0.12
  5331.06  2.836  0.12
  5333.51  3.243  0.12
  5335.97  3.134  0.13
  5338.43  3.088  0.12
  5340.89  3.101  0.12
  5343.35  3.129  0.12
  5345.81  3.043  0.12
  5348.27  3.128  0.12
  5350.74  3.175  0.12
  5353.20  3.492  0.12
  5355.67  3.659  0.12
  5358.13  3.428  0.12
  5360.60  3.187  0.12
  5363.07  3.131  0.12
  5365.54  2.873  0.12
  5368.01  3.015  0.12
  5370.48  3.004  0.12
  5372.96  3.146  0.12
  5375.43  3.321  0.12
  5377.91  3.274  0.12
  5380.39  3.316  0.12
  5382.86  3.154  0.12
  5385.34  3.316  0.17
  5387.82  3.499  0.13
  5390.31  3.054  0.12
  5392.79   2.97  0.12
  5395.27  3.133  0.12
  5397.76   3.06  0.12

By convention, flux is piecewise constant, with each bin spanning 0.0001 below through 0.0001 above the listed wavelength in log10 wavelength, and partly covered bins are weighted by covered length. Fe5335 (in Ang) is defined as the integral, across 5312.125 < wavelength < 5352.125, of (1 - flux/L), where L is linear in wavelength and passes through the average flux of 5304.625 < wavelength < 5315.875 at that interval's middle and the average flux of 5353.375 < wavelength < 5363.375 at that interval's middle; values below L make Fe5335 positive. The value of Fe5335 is 2.5 Ang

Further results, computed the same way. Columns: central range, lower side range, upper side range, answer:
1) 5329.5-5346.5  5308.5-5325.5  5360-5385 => 0.8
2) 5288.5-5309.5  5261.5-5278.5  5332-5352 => -2.2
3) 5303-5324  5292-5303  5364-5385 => -1.2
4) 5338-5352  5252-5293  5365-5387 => 0.0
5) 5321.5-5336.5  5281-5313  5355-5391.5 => 0.9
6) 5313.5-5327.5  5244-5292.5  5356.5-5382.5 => -0.7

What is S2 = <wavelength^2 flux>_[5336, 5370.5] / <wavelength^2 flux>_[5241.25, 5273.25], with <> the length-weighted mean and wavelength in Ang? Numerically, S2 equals 1.15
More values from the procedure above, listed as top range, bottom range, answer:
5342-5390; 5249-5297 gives 1.13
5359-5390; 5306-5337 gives 1.03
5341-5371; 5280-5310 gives 1.03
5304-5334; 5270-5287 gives 1.07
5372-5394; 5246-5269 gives 1.19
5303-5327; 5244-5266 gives 1.14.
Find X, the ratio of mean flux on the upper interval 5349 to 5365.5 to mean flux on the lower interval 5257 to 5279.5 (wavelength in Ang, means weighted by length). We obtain 1.19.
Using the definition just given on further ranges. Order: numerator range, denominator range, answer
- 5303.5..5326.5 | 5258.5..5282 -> 1.17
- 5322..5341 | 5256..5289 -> 1.05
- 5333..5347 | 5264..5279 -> 1.13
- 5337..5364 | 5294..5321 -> 1.00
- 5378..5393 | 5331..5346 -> 1.04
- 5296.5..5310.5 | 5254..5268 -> 1.15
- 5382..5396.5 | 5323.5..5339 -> 1.06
